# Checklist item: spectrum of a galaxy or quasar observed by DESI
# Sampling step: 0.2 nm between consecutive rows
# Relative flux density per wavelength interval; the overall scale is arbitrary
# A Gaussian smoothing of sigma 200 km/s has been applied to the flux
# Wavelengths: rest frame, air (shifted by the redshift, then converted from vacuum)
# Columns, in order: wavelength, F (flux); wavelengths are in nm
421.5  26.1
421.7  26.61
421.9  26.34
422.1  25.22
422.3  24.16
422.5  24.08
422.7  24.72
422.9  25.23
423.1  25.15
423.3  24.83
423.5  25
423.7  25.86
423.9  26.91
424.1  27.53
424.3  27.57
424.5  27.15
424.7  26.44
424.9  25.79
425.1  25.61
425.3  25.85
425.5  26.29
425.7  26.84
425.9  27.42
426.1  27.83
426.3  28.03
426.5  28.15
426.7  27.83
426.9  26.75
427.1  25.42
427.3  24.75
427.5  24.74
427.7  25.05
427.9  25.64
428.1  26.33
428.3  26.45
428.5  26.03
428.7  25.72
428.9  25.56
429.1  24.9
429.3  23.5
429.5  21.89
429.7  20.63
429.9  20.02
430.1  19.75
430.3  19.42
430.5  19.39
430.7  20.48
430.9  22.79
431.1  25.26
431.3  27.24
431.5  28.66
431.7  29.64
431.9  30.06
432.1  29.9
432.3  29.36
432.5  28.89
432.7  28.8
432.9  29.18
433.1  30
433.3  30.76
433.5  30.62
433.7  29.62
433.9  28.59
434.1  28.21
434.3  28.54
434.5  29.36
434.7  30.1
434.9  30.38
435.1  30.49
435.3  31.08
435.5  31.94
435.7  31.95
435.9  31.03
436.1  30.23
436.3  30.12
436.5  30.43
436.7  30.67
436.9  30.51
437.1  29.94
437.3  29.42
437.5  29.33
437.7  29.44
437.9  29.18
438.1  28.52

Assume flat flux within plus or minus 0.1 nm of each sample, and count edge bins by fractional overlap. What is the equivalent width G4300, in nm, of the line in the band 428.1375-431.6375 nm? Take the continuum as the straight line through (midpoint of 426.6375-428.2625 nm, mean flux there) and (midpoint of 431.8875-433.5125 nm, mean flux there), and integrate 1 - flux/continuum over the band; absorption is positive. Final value 0.51 nm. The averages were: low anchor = 25.8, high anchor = 29.7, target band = 23.5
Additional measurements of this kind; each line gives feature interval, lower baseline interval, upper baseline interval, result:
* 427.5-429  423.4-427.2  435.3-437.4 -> 0.11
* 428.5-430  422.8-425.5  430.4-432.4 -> 0.16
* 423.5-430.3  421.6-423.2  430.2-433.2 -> 0.10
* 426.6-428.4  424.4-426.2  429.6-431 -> -0.16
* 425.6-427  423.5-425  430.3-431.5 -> -0.11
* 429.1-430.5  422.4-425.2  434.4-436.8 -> 0.36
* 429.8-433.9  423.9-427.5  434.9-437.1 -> 0.37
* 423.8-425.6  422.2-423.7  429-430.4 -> -0.20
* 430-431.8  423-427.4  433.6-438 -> 0.30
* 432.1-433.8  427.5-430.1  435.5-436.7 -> -0.10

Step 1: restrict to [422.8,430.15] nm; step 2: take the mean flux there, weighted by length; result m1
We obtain 25.6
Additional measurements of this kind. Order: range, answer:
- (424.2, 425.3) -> 26.5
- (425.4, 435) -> 26.5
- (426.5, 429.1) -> 25.9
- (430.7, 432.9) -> 27.8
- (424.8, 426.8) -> 27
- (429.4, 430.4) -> 20.3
